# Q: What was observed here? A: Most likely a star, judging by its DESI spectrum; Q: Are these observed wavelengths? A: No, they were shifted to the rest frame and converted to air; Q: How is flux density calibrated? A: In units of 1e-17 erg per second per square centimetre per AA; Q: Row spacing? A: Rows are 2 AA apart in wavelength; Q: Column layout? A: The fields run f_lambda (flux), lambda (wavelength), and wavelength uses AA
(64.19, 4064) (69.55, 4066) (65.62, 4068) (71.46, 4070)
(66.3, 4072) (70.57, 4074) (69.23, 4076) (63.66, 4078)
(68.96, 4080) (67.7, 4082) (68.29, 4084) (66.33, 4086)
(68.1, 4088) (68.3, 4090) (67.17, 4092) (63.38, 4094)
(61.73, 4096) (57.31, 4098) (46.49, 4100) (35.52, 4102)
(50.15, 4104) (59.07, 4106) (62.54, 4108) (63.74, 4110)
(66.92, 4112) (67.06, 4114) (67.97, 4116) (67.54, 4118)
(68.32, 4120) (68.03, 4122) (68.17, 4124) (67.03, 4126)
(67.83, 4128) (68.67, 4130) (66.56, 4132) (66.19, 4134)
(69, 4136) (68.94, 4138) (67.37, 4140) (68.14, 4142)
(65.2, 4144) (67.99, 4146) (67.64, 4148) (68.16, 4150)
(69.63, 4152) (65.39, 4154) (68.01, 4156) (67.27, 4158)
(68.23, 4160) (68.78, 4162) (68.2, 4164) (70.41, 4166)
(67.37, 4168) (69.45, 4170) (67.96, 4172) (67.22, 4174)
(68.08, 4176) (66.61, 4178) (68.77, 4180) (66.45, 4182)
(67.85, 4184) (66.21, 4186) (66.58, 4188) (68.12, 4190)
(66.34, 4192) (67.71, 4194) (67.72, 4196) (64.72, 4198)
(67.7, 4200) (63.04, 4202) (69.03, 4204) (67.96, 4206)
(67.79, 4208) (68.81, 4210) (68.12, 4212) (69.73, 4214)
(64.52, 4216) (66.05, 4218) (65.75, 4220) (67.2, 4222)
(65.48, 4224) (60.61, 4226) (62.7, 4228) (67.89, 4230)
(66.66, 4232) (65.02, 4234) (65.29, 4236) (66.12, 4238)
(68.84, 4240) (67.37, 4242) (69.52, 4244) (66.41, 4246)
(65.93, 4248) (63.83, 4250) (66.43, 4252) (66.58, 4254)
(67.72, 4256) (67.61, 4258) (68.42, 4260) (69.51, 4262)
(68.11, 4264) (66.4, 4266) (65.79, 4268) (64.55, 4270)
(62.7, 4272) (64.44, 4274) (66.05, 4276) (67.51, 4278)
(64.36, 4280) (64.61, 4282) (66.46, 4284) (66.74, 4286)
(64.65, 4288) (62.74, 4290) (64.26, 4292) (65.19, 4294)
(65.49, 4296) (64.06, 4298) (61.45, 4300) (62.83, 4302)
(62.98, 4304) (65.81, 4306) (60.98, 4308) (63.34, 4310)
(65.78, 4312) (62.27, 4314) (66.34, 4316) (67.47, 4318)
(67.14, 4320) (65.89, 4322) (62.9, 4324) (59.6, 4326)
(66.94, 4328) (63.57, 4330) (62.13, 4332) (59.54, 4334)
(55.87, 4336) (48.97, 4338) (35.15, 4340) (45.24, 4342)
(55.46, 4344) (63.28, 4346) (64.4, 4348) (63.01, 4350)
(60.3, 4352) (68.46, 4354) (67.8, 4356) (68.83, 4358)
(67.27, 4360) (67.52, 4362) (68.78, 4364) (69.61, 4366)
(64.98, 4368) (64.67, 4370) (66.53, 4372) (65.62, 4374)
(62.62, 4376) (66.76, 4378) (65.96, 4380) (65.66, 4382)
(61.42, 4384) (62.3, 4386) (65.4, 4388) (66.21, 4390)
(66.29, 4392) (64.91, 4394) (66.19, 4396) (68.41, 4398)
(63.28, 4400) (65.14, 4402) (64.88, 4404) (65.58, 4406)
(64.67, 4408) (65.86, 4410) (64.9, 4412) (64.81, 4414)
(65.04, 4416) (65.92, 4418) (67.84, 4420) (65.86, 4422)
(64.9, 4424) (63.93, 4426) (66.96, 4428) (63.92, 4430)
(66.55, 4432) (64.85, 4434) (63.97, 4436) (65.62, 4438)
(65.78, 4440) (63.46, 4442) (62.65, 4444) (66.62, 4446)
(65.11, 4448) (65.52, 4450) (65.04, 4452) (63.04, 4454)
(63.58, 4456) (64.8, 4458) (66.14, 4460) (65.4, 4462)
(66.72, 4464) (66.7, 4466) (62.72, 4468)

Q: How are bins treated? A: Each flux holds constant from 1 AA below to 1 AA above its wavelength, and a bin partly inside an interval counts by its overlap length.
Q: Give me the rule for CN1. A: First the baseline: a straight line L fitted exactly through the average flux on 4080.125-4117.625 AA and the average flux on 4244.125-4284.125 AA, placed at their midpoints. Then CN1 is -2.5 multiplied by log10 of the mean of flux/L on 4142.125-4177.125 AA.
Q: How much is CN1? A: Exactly -0.07 mag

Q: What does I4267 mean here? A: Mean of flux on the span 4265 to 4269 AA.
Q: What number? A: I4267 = 66.1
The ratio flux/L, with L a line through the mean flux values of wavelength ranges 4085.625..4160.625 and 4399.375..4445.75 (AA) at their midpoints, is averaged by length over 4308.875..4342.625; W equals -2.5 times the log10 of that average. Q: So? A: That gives 0.09 mag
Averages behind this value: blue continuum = 64.7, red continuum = 65.1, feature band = 60.1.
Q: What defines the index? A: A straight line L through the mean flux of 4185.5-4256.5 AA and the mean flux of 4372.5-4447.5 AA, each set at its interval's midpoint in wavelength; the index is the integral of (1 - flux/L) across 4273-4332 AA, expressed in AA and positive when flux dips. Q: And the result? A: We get 1.3 AA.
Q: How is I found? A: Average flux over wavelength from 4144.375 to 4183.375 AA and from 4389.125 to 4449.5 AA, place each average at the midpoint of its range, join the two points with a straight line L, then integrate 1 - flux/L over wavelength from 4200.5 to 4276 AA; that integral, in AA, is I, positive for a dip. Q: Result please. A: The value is 0.8 AA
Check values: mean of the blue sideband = 67.9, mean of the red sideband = 65.3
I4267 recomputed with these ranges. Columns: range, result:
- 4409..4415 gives 65.2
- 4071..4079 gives 67.4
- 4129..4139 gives 67.9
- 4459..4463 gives 65.8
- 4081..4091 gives 67.7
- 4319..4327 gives 63.9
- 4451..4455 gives 64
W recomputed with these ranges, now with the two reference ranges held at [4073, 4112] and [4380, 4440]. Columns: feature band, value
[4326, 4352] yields 0.131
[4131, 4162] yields -0.083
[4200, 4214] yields -0.073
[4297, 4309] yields 0.020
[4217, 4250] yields -0.041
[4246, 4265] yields -0.056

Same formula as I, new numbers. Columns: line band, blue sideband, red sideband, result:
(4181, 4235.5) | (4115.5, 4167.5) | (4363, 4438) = 0.6 AA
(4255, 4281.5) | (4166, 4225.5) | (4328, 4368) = -0.9 AA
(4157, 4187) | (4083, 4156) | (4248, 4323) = -1.4 AA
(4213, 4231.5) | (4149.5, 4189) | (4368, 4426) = 0.5 AA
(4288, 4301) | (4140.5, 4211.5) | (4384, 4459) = 0.5 AA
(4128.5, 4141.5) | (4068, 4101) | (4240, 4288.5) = -0.4 AA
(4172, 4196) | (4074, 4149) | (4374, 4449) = -0.9 AA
